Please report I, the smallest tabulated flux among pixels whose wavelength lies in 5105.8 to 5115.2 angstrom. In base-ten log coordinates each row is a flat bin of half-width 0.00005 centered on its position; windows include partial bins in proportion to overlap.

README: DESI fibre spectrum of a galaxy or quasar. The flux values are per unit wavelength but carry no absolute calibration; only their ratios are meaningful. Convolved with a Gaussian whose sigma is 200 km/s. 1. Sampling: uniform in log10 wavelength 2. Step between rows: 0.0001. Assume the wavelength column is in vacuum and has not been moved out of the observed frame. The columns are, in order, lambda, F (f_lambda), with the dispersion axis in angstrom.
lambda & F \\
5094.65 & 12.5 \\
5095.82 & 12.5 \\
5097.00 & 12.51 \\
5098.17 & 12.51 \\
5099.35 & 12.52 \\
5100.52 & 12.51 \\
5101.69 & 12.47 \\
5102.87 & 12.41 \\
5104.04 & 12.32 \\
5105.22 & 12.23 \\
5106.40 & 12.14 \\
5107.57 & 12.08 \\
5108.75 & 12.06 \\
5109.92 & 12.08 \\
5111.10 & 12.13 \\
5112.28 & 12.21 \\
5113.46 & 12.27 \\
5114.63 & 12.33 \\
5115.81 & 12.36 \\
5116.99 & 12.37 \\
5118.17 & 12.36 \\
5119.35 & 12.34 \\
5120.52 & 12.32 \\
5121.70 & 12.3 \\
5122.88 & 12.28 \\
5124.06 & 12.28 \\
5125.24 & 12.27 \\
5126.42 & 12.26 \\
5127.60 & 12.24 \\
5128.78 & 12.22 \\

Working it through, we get 12.06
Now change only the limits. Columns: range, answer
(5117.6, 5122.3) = 12.3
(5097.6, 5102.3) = 12.47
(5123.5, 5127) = 12.26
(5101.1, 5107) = 12.14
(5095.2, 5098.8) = 12.5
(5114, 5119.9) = 12.33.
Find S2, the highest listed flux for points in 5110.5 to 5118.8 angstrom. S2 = 12.37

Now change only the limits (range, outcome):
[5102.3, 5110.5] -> 12.41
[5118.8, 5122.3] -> 12.34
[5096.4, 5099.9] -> 12.52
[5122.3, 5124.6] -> 12.28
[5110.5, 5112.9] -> 12.21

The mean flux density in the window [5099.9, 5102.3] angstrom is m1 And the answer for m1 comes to 12.5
